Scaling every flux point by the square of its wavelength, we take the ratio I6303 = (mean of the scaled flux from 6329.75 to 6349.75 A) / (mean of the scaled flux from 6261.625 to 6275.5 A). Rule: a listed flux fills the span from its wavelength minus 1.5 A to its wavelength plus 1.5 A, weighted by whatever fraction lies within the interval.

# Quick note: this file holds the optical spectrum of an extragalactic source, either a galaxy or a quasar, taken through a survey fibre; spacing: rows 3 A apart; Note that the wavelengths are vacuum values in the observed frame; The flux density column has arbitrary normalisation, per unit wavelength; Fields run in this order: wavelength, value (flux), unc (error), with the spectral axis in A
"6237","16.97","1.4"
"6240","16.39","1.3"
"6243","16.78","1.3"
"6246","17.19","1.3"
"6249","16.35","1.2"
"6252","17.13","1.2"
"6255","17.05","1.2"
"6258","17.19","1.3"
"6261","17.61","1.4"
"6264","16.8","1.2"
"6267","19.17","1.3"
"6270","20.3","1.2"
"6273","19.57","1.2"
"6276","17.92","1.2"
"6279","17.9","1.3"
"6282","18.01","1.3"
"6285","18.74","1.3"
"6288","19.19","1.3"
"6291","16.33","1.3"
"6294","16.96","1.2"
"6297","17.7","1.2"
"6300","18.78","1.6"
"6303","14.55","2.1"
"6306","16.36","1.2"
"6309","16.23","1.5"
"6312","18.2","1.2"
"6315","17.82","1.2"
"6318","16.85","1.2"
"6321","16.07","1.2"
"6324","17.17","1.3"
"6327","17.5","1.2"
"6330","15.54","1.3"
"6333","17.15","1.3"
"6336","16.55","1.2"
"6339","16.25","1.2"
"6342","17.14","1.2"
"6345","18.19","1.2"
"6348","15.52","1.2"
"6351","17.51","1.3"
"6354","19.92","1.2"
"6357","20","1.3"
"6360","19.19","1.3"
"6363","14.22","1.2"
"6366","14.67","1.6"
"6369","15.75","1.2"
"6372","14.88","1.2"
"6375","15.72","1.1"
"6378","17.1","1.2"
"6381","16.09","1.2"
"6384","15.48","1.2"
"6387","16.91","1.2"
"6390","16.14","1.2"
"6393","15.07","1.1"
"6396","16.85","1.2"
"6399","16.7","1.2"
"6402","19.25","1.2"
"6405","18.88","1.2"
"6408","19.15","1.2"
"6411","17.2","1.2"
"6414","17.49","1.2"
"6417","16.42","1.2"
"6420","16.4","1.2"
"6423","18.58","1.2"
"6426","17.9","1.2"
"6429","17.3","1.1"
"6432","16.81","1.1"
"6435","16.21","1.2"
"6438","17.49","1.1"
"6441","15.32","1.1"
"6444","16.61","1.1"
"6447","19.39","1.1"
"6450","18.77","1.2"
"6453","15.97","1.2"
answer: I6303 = 0.9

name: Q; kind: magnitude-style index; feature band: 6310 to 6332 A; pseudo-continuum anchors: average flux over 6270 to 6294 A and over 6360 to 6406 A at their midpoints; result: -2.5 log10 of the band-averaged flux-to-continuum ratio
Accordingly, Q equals 0.03 mag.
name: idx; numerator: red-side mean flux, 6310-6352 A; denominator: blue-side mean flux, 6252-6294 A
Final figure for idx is 0.9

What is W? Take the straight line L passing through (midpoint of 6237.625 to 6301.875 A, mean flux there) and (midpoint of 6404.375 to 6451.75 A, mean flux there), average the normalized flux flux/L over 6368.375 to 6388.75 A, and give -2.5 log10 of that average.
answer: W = 0.10 mag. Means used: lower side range 17.7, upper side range 17.5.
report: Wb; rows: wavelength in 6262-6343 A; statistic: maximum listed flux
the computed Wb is 20.3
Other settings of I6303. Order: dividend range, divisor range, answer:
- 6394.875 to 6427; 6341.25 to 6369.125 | 1.04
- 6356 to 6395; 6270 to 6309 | 0.94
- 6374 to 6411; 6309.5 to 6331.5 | 1.02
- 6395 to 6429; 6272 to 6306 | 1.04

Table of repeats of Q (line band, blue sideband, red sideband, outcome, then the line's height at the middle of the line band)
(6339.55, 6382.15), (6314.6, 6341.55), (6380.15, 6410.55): 0.00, 16.9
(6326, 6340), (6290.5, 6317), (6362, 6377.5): -0.02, 16.2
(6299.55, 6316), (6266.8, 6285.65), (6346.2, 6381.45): 0.07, 18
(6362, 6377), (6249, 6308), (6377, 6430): 0.14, 17.3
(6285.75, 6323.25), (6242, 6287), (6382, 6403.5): 0.02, 17.5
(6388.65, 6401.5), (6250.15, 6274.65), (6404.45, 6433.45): 0.08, 17.6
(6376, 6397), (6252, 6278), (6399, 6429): 0.11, 17.9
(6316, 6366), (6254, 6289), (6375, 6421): 0.03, 17.6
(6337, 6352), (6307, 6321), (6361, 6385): -0.04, 16.3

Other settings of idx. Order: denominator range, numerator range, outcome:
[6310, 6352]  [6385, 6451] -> 1.02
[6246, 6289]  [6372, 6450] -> 0.95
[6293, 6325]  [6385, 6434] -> 1.02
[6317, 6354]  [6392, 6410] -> 1.05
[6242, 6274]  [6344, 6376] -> 0.95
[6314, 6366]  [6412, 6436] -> 1.00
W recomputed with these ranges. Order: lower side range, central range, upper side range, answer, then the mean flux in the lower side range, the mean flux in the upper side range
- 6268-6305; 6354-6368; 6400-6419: 0.043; 18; 18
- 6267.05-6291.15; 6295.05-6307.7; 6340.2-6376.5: 0.082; 18.7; 16.9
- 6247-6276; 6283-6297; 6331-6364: -0.003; 17.9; 17.4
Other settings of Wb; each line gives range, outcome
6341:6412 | 20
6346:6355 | 19.92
